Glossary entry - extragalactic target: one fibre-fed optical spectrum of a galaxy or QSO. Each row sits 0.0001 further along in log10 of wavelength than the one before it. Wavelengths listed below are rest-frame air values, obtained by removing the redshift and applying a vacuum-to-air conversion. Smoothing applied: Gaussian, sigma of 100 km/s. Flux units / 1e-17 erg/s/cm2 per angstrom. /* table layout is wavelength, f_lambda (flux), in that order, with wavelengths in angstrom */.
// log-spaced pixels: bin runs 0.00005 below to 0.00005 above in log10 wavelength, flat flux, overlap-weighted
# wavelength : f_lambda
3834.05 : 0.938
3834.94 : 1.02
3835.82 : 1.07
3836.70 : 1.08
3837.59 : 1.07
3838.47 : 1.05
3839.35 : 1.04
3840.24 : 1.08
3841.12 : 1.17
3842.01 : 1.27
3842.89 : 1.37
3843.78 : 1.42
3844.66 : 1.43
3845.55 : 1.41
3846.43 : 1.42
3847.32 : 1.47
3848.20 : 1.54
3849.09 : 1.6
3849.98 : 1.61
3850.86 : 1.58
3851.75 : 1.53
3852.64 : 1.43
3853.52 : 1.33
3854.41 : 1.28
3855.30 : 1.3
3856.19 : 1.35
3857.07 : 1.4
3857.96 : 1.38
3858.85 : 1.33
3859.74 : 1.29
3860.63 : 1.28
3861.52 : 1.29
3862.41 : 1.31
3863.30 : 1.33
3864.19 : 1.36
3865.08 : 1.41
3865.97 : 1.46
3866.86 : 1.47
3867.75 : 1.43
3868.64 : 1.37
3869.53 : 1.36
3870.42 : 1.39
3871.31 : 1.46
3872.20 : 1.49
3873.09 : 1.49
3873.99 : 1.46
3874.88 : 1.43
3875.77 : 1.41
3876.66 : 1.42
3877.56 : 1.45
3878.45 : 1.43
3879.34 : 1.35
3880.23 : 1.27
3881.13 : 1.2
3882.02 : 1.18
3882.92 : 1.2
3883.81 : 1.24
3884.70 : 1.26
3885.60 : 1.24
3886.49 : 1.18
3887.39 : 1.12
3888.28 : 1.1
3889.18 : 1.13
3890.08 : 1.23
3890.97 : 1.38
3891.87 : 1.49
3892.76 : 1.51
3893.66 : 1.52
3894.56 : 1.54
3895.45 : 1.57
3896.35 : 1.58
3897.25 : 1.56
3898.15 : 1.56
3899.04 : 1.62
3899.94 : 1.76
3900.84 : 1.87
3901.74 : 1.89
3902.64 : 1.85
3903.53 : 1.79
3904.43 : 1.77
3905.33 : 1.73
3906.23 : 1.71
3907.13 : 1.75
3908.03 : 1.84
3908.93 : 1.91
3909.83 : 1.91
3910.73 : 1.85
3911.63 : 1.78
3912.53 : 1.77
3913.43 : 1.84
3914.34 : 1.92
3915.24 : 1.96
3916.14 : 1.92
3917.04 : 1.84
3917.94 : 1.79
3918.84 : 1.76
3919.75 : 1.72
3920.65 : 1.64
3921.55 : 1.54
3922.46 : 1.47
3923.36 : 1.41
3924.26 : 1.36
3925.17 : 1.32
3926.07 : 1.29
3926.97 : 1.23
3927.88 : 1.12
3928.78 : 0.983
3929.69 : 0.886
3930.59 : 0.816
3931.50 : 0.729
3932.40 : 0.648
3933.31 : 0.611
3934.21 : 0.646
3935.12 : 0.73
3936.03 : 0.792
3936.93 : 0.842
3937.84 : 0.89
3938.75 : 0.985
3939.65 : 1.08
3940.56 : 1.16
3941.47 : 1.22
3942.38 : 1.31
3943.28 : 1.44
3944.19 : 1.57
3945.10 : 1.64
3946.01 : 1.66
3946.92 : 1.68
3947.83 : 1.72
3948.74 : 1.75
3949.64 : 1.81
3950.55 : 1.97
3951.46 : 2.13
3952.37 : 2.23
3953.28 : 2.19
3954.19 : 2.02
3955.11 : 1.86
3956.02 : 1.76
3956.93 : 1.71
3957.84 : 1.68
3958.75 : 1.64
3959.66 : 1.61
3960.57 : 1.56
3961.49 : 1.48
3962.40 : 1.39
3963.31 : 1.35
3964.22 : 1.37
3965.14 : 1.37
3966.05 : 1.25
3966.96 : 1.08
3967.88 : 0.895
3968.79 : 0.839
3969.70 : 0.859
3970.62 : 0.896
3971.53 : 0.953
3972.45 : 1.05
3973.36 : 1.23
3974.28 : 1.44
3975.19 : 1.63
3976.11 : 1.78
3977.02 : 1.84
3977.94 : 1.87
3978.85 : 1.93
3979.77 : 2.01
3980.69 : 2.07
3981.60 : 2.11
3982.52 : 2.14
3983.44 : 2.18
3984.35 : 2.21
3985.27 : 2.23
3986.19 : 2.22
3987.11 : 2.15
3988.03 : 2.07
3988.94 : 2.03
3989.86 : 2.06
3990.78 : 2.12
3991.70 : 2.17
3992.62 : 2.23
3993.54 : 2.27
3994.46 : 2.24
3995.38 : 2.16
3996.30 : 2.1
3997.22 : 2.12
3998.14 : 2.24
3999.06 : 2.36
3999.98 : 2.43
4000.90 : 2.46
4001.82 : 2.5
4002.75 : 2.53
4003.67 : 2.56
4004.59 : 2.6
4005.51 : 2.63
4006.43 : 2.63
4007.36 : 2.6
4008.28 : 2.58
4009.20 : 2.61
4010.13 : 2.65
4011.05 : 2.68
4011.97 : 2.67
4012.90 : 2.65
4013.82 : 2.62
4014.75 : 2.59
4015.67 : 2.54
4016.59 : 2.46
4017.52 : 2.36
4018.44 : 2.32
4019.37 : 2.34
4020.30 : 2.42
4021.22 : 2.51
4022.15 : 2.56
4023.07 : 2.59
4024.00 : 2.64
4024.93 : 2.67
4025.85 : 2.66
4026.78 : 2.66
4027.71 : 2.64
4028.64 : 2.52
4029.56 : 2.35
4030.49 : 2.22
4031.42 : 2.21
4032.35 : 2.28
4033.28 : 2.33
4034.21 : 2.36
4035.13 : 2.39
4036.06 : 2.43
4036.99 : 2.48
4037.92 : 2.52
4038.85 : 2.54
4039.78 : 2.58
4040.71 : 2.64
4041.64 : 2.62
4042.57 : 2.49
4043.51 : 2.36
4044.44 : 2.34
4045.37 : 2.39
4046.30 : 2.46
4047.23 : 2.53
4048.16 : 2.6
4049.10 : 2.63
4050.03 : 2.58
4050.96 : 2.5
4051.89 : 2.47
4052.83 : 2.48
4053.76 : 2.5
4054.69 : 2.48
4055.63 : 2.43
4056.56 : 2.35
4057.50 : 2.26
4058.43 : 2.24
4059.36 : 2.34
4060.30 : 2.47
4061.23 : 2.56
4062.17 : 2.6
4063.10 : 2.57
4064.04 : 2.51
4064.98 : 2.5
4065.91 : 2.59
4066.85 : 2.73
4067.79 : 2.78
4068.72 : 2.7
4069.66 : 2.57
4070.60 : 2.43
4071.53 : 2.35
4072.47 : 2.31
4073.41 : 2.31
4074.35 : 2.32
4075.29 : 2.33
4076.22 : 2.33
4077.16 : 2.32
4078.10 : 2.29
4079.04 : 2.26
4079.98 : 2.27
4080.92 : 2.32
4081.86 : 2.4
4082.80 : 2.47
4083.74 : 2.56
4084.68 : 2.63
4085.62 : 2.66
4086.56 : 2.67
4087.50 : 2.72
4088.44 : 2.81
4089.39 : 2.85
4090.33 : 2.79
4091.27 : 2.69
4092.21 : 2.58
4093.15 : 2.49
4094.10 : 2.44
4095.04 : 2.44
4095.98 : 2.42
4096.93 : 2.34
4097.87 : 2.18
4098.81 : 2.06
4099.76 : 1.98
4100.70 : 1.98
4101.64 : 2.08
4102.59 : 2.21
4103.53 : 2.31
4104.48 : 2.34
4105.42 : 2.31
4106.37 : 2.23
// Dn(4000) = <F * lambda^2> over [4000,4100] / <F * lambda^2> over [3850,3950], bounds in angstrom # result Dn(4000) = 1.9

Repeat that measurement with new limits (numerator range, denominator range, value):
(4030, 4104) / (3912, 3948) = 1.98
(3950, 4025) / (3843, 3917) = 1.45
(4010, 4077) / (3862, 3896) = 1.99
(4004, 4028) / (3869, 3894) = 2.06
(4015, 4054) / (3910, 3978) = 1.82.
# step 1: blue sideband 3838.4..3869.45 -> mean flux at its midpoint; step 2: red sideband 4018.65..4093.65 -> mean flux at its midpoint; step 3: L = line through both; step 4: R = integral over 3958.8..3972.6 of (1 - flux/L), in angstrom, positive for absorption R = 5.4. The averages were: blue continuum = 1.37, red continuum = 2.49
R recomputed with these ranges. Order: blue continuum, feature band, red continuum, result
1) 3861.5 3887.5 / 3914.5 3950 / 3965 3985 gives 3.6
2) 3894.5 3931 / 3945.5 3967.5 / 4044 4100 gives 2.1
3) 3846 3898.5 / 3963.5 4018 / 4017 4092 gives 1.8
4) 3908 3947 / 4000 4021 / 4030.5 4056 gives -3.8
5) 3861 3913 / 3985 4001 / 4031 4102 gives -1.1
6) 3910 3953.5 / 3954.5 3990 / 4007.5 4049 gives 4.8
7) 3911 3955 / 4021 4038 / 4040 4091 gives -2.1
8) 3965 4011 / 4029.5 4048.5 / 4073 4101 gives -1.8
